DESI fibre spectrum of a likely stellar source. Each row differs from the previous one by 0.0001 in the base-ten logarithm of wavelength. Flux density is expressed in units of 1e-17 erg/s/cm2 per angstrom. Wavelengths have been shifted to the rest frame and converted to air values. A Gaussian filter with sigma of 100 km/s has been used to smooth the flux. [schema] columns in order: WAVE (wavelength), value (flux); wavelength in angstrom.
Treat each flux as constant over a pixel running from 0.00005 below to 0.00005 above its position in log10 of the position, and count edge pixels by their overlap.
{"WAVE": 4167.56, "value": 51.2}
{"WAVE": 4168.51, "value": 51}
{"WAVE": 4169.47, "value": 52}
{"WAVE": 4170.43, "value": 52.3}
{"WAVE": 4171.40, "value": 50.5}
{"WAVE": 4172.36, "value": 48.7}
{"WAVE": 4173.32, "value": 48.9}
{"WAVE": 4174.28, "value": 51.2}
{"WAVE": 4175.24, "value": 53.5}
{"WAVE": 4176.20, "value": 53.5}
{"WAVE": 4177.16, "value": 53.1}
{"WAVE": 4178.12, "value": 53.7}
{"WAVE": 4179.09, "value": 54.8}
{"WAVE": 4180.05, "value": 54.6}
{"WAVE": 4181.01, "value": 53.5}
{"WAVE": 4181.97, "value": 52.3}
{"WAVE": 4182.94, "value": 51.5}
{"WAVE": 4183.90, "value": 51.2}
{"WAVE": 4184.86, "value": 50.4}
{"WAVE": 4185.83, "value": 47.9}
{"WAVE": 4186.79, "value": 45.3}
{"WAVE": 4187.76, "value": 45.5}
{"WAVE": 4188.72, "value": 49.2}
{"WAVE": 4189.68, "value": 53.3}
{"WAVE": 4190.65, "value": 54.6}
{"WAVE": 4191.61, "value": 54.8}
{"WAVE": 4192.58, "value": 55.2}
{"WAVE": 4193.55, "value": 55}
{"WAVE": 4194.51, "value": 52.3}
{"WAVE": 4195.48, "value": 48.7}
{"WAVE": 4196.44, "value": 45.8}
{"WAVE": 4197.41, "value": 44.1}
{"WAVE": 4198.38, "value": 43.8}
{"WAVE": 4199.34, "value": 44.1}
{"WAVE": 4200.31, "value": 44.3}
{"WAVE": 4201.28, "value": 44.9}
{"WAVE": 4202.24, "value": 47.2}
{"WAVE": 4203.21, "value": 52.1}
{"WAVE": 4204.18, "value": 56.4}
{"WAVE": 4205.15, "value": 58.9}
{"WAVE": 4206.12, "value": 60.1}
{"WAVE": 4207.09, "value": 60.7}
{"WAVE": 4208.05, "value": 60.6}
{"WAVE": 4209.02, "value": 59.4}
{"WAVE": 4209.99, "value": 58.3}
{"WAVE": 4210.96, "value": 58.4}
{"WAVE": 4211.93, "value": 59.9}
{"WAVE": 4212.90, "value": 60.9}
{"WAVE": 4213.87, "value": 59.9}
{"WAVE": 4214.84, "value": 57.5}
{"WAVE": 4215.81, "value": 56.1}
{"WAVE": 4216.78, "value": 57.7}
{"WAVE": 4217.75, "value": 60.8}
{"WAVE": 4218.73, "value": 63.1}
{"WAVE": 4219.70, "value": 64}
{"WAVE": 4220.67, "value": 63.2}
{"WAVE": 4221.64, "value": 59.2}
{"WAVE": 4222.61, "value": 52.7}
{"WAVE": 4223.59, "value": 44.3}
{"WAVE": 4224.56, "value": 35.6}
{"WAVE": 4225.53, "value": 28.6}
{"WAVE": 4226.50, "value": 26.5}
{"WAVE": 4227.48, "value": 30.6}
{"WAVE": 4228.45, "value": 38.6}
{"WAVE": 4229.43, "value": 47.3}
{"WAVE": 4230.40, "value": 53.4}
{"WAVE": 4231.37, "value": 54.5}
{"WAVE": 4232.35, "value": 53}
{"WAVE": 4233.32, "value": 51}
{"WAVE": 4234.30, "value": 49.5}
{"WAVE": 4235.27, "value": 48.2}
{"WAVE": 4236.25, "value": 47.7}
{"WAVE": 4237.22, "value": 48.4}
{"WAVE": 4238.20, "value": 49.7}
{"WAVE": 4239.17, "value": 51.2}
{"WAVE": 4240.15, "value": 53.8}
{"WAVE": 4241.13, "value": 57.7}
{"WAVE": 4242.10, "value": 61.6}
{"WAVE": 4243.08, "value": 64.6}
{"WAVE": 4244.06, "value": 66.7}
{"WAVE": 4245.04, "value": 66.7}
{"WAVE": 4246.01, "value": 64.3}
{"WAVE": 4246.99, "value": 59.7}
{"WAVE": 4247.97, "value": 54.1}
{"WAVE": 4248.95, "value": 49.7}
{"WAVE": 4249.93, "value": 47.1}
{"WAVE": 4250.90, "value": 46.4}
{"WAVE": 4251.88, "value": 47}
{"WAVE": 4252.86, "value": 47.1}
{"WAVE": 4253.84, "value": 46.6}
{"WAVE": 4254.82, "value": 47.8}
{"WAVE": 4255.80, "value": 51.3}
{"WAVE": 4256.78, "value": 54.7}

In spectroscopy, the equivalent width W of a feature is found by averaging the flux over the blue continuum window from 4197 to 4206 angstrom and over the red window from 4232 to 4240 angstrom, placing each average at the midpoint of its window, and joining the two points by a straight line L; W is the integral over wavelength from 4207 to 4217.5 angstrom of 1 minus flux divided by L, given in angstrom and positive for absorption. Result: -2.1 angstrom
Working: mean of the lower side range 48.9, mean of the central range 59.1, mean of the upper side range 50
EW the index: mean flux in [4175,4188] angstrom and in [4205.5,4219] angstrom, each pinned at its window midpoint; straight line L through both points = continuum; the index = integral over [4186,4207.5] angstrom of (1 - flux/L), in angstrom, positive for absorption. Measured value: 1.9 angstrom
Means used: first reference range 51.5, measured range 50.7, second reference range 59.5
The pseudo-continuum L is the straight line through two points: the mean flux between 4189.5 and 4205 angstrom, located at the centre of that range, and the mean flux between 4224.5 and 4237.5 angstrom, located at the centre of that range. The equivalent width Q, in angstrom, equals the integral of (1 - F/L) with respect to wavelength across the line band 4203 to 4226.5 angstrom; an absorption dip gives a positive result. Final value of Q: -4.4 angstrom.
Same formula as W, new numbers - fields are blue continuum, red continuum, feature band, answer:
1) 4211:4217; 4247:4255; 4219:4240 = 2.6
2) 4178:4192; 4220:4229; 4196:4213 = -2.3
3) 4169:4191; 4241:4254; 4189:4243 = 1.7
